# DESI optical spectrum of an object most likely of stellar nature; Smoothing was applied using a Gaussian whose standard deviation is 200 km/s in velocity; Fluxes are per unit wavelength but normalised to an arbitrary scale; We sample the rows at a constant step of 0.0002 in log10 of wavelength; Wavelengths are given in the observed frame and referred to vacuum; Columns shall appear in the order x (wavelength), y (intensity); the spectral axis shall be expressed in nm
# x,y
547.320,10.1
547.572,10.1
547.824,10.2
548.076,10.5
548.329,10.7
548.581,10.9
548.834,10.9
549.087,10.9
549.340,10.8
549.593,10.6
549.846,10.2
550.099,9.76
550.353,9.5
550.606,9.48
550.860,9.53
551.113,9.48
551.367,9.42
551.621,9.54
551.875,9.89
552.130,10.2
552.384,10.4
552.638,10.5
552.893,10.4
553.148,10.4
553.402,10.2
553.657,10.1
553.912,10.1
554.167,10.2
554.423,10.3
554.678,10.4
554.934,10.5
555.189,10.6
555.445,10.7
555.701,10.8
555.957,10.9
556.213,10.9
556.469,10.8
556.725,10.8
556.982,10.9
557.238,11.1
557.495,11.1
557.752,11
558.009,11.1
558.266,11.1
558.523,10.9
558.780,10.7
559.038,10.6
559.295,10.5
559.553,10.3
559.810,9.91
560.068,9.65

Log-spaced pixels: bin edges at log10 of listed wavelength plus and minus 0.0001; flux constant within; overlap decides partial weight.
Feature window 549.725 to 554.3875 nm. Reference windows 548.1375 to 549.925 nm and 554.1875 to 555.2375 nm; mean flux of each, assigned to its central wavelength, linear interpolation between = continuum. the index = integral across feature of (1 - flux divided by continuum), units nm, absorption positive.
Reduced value 0.258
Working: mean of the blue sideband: 10.7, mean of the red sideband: 10.4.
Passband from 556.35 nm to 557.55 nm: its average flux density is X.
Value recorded 10.9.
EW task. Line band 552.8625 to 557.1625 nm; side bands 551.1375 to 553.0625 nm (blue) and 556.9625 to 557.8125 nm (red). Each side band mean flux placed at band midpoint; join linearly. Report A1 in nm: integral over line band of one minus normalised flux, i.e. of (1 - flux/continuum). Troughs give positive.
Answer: 0.02 nm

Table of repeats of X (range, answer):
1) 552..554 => 10.3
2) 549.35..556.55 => 10.2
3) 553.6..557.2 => 10.6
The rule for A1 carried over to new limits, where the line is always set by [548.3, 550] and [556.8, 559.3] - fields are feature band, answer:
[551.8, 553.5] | 0.077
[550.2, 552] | 0.201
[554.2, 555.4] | 0.043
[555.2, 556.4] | 0.007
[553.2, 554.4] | 0.071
